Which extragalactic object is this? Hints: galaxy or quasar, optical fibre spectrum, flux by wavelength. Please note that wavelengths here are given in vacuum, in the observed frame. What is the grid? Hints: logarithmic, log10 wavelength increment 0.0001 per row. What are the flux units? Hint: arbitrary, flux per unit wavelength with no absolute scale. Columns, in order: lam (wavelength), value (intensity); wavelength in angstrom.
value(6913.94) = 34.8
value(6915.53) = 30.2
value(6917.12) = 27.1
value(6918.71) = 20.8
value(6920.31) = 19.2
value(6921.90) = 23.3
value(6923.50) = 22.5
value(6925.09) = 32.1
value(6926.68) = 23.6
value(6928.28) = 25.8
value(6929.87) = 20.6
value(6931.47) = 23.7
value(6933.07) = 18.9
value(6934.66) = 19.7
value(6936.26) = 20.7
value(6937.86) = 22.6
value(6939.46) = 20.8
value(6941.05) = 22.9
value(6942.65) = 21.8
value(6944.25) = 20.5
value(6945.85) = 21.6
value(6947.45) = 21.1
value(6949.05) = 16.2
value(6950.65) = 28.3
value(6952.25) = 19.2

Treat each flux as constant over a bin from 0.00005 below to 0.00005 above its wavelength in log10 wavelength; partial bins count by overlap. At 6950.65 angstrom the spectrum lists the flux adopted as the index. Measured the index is 28.3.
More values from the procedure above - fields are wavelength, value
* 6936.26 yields 20.7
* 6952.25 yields 19.2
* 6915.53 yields 30.2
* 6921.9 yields 23.3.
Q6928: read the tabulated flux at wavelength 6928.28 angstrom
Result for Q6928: 25.8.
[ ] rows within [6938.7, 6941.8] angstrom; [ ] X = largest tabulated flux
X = 22.9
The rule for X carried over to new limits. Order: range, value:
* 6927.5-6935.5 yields 25.8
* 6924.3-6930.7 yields 32.1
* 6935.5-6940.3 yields 22.6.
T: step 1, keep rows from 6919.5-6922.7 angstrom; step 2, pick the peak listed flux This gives 23.3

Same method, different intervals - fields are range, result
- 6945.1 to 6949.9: 21.6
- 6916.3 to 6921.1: 27.1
